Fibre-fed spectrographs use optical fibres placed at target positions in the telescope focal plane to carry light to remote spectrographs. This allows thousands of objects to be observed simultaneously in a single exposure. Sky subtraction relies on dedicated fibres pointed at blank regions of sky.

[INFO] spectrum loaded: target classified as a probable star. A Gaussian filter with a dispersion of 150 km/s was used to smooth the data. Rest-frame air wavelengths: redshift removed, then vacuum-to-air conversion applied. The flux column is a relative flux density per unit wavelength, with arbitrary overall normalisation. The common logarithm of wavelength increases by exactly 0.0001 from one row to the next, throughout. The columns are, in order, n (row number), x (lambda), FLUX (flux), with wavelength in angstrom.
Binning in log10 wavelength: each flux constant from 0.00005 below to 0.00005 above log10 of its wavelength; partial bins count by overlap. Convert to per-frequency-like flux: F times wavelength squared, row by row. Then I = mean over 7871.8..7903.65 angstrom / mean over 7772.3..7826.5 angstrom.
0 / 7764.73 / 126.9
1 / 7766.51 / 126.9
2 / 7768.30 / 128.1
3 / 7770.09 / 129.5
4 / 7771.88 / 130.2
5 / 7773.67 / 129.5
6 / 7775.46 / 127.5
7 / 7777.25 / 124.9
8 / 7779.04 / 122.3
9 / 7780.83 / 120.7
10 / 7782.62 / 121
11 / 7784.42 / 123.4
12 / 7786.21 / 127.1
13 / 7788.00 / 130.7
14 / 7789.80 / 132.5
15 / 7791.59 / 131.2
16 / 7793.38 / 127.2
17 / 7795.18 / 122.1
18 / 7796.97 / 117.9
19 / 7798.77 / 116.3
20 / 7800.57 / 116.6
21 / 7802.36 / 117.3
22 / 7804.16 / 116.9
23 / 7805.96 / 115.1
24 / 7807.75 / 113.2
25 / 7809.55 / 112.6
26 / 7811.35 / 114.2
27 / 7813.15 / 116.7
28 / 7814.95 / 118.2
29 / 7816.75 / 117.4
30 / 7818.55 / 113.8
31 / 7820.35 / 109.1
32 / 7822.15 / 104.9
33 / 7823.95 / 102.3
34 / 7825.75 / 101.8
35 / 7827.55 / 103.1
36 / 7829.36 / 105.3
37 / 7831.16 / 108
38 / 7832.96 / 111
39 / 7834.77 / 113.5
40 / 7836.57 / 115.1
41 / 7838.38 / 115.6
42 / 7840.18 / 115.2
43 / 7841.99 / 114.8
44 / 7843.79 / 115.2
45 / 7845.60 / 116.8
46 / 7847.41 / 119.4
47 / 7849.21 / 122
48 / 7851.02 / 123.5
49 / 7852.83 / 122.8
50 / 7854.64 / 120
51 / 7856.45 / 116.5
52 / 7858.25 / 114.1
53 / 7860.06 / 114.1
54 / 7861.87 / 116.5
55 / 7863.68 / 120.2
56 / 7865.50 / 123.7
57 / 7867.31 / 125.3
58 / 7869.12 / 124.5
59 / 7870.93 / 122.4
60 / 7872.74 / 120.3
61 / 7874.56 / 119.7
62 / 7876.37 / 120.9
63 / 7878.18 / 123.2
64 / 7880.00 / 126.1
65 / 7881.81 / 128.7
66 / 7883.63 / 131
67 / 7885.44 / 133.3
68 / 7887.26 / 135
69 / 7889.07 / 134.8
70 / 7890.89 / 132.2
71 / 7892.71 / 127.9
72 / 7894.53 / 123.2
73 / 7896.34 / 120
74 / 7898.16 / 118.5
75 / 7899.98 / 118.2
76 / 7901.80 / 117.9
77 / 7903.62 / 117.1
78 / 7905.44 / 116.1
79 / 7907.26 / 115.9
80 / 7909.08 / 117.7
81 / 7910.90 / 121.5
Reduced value 1.1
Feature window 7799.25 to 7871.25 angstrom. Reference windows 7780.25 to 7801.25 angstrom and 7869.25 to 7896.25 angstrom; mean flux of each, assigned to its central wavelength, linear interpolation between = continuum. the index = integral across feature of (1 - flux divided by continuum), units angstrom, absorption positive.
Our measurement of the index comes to 5.8 angstrom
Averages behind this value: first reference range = 124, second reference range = 127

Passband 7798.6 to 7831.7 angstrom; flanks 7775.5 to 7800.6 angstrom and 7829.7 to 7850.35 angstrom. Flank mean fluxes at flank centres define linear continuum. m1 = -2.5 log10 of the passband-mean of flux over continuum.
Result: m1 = 0.07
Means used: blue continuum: 124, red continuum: 115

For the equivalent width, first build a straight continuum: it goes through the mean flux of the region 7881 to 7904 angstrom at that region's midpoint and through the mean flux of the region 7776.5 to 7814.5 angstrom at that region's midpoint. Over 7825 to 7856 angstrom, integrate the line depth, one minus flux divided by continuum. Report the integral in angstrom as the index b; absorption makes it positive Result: 2.3 angstrom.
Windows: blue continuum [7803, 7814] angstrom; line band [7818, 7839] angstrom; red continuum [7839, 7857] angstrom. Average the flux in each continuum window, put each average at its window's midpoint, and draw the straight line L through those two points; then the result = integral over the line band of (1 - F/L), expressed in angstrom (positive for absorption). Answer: 1.5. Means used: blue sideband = 115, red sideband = 119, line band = 108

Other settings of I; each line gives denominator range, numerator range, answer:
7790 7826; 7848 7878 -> 1.06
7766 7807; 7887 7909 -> 1.02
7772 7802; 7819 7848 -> 0.90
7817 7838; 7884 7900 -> 1.20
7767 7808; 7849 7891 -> 1.02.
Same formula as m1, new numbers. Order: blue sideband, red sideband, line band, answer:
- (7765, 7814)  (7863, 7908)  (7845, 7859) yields 0.04 mag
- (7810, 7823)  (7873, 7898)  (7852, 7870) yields 0.02 mag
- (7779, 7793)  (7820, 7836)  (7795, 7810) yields 0.02 mag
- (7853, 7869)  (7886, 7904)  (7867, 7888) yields -0.03 mag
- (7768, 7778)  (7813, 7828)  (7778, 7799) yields -0.02 mag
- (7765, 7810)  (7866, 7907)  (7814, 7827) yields 0.13 mag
